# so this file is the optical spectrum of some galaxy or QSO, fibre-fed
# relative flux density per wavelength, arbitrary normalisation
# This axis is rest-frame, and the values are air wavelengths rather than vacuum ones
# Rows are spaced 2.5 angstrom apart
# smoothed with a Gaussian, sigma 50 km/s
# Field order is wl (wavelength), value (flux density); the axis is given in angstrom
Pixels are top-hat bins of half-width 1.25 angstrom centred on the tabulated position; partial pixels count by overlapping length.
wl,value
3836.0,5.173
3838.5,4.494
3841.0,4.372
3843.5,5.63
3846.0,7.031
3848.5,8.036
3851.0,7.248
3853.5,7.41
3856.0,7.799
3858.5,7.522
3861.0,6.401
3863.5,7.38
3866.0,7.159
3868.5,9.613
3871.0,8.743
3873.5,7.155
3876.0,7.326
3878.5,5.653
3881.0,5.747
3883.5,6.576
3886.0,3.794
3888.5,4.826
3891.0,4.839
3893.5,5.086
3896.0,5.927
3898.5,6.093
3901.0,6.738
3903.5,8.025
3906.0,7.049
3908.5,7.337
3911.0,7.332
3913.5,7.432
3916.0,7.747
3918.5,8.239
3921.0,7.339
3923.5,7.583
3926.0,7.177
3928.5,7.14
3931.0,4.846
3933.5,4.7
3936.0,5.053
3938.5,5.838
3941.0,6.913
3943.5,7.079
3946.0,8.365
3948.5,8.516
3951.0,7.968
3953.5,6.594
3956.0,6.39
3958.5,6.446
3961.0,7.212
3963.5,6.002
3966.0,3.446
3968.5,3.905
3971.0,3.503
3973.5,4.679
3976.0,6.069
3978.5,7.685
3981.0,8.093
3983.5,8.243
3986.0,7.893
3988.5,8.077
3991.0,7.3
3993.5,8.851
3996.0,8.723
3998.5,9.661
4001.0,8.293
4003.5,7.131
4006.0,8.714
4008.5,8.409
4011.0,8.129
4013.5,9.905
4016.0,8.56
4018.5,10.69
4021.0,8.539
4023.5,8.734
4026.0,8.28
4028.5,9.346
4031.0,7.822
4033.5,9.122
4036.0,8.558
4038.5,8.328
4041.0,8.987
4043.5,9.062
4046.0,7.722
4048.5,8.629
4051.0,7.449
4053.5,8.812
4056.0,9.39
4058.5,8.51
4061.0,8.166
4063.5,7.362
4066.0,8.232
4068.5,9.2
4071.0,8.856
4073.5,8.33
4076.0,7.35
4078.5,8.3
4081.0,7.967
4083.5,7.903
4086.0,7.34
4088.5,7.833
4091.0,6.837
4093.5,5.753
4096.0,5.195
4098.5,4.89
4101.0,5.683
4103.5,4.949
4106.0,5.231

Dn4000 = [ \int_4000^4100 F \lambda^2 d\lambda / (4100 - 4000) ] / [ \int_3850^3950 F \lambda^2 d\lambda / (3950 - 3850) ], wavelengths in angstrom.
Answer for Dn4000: 1.3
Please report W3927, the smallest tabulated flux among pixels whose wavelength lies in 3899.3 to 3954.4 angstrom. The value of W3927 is 4.7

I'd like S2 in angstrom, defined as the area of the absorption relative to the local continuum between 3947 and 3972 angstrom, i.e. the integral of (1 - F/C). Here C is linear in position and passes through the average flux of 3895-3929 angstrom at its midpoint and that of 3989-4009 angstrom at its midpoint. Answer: 5.7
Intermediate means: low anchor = 7.24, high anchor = 8.37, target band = 6.05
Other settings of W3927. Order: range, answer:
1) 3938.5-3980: 3.446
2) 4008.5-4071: 7.362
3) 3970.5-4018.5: 3.503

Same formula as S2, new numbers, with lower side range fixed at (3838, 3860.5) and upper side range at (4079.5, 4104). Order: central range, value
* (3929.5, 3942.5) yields 2.1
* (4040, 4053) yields -3.7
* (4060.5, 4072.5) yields -3.4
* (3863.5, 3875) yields -2.4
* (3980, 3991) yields -2.4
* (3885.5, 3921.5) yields 0.4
